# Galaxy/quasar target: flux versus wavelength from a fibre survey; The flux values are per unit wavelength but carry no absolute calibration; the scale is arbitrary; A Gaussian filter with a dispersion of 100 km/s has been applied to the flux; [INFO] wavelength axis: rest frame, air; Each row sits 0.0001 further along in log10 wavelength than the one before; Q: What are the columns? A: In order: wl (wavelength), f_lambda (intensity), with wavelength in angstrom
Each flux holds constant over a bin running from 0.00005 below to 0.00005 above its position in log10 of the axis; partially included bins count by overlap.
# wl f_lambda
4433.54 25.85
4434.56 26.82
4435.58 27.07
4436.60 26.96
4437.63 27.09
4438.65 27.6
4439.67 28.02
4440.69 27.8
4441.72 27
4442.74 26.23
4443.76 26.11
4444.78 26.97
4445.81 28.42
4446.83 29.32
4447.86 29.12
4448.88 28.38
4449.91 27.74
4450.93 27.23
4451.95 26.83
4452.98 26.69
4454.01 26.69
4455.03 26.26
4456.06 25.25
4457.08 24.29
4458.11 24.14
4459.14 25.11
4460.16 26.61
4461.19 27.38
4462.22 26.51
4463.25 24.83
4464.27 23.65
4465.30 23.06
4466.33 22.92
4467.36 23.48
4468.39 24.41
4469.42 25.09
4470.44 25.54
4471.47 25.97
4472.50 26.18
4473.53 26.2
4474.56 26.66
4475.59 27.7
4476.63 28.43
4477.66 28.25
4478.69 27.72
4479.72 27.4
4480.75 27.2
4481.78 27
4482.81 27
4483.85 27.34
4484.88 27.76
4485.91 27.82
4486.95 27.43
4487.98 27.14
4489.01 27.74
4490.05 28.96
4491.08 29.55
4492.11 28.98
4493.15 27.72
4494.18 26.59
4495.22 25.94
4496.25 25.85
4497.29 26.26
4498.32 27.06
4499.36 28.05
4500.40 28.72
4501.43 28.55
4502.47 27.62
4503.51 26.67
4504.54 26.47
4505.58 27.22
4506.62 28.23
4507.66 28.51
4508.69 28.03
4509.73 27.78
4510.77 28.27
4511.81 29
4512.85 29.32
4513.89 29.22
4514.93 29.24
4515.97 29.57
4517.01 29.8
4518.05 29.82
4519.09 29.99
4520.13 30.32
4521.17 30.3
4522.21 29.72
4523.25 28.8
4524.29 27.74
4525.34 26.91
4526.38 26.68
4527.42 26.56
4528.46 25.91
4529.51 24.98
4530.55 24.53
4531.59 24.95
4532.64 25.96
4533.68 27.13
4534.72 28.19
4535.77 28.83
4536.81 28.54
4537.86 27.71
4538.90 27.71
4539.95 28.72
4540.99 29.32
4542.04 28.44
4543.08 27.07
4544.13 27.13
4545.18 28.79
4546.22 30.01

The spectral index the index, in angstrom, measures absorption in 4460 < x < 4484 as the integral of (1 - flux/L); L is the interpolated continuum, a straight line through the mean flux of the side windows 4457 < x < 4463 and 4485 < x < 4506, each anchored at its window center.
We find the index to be 0.2 angstrom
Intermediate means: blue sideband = 25.7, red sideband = 27.5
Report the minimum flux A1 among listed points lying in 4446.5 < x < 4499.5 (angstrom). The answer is 22.92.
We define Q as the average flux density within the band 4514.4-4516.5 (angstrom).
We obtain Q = 29.4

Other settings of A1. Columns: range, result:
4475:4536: 24.53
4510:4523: 28.27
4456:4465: 23.65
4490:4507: 25.85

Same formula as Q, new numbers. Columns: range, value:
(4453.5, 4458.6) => 25.4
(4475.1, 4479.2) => 28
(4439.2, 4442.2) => 27.6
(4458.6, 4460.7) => 25.9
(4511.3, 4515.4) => 29.2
